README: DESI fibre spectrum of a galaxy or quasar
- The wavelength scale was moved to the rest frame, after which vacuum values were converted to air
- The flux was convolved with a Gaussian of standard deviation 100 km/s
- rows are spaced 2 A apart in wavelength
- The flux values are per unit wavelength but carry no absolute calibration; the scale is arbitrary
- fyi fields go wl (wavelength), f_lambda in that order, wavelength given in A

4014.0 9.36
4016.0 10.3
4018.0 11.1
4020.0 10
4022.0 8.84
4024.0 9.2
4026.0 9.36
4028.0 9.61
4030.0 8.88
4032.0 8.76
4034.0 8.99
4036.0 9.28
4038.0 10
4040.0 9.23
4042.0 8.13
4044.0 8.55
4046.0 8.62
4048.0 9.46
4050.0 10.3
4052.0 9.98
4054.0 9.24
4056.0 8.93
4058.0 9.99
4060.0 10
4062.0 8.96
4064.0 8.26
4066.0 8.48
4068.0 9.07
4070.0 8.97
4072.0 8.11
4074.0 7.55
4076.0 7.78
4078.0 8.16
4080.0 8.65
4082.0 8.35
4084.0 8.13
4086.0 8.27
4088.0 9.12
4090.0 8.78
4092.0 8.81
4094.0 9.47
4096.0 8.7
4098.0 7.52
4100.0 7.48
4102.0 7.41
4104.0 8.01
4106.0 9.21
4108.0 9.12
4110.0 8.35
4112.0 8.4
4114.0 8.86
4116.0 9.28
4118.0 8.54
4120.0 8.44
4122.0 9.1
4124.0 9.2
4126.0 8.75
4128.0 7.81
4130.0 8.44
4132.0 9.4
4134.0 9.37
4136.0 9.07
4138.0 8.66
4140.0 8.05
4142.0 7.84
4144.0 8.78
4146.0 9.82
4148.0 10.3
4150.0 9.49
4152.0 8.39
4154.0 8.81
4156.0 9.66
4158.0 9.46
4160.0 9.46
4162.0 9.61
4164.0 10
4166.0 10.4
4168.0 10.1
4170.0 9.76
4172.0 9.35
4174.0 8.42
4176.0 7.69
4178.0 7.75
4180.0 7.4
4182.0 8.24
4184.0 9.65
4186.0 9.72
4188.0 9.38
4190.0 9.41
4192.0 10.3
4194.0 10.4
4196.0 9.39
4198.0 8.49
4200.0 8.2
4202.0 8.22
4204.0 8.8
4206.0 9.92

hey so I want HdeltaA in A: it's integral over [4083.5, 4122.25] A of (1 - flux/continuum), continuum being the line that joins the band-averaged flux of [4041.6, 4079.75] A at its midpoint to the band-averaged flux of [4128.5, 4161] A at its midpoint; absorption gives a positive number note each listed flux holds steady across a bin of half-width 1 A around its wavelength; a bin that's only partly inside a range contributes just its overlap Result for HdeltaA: 1.8 A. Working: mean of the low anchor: 8.88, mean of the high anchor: 9.04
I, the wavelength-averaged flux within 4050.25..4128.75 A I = 8.67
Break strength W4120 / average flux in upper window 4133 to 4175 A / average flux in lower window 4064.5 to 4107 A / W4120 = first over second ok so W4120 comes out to 1.11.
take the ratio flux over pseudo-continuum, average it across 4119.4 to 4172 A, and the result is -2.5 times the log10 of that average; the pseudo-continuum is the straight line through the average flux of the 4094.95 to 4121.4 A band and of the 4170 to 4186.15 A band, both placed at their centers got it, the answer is -0.08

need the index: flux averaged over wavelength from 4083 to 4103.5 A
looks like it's 8.36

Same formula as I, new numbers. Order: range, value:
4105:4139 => 8.82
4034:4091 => 8.87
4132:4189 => 9.1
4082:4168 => 8.86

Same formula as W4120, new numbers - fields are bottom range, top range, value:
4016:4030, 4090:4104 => 0.85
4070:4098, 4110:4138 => 1.04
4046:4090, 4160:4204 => 1.03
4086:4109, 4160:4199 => 1.09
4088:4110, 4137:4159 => 1.06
